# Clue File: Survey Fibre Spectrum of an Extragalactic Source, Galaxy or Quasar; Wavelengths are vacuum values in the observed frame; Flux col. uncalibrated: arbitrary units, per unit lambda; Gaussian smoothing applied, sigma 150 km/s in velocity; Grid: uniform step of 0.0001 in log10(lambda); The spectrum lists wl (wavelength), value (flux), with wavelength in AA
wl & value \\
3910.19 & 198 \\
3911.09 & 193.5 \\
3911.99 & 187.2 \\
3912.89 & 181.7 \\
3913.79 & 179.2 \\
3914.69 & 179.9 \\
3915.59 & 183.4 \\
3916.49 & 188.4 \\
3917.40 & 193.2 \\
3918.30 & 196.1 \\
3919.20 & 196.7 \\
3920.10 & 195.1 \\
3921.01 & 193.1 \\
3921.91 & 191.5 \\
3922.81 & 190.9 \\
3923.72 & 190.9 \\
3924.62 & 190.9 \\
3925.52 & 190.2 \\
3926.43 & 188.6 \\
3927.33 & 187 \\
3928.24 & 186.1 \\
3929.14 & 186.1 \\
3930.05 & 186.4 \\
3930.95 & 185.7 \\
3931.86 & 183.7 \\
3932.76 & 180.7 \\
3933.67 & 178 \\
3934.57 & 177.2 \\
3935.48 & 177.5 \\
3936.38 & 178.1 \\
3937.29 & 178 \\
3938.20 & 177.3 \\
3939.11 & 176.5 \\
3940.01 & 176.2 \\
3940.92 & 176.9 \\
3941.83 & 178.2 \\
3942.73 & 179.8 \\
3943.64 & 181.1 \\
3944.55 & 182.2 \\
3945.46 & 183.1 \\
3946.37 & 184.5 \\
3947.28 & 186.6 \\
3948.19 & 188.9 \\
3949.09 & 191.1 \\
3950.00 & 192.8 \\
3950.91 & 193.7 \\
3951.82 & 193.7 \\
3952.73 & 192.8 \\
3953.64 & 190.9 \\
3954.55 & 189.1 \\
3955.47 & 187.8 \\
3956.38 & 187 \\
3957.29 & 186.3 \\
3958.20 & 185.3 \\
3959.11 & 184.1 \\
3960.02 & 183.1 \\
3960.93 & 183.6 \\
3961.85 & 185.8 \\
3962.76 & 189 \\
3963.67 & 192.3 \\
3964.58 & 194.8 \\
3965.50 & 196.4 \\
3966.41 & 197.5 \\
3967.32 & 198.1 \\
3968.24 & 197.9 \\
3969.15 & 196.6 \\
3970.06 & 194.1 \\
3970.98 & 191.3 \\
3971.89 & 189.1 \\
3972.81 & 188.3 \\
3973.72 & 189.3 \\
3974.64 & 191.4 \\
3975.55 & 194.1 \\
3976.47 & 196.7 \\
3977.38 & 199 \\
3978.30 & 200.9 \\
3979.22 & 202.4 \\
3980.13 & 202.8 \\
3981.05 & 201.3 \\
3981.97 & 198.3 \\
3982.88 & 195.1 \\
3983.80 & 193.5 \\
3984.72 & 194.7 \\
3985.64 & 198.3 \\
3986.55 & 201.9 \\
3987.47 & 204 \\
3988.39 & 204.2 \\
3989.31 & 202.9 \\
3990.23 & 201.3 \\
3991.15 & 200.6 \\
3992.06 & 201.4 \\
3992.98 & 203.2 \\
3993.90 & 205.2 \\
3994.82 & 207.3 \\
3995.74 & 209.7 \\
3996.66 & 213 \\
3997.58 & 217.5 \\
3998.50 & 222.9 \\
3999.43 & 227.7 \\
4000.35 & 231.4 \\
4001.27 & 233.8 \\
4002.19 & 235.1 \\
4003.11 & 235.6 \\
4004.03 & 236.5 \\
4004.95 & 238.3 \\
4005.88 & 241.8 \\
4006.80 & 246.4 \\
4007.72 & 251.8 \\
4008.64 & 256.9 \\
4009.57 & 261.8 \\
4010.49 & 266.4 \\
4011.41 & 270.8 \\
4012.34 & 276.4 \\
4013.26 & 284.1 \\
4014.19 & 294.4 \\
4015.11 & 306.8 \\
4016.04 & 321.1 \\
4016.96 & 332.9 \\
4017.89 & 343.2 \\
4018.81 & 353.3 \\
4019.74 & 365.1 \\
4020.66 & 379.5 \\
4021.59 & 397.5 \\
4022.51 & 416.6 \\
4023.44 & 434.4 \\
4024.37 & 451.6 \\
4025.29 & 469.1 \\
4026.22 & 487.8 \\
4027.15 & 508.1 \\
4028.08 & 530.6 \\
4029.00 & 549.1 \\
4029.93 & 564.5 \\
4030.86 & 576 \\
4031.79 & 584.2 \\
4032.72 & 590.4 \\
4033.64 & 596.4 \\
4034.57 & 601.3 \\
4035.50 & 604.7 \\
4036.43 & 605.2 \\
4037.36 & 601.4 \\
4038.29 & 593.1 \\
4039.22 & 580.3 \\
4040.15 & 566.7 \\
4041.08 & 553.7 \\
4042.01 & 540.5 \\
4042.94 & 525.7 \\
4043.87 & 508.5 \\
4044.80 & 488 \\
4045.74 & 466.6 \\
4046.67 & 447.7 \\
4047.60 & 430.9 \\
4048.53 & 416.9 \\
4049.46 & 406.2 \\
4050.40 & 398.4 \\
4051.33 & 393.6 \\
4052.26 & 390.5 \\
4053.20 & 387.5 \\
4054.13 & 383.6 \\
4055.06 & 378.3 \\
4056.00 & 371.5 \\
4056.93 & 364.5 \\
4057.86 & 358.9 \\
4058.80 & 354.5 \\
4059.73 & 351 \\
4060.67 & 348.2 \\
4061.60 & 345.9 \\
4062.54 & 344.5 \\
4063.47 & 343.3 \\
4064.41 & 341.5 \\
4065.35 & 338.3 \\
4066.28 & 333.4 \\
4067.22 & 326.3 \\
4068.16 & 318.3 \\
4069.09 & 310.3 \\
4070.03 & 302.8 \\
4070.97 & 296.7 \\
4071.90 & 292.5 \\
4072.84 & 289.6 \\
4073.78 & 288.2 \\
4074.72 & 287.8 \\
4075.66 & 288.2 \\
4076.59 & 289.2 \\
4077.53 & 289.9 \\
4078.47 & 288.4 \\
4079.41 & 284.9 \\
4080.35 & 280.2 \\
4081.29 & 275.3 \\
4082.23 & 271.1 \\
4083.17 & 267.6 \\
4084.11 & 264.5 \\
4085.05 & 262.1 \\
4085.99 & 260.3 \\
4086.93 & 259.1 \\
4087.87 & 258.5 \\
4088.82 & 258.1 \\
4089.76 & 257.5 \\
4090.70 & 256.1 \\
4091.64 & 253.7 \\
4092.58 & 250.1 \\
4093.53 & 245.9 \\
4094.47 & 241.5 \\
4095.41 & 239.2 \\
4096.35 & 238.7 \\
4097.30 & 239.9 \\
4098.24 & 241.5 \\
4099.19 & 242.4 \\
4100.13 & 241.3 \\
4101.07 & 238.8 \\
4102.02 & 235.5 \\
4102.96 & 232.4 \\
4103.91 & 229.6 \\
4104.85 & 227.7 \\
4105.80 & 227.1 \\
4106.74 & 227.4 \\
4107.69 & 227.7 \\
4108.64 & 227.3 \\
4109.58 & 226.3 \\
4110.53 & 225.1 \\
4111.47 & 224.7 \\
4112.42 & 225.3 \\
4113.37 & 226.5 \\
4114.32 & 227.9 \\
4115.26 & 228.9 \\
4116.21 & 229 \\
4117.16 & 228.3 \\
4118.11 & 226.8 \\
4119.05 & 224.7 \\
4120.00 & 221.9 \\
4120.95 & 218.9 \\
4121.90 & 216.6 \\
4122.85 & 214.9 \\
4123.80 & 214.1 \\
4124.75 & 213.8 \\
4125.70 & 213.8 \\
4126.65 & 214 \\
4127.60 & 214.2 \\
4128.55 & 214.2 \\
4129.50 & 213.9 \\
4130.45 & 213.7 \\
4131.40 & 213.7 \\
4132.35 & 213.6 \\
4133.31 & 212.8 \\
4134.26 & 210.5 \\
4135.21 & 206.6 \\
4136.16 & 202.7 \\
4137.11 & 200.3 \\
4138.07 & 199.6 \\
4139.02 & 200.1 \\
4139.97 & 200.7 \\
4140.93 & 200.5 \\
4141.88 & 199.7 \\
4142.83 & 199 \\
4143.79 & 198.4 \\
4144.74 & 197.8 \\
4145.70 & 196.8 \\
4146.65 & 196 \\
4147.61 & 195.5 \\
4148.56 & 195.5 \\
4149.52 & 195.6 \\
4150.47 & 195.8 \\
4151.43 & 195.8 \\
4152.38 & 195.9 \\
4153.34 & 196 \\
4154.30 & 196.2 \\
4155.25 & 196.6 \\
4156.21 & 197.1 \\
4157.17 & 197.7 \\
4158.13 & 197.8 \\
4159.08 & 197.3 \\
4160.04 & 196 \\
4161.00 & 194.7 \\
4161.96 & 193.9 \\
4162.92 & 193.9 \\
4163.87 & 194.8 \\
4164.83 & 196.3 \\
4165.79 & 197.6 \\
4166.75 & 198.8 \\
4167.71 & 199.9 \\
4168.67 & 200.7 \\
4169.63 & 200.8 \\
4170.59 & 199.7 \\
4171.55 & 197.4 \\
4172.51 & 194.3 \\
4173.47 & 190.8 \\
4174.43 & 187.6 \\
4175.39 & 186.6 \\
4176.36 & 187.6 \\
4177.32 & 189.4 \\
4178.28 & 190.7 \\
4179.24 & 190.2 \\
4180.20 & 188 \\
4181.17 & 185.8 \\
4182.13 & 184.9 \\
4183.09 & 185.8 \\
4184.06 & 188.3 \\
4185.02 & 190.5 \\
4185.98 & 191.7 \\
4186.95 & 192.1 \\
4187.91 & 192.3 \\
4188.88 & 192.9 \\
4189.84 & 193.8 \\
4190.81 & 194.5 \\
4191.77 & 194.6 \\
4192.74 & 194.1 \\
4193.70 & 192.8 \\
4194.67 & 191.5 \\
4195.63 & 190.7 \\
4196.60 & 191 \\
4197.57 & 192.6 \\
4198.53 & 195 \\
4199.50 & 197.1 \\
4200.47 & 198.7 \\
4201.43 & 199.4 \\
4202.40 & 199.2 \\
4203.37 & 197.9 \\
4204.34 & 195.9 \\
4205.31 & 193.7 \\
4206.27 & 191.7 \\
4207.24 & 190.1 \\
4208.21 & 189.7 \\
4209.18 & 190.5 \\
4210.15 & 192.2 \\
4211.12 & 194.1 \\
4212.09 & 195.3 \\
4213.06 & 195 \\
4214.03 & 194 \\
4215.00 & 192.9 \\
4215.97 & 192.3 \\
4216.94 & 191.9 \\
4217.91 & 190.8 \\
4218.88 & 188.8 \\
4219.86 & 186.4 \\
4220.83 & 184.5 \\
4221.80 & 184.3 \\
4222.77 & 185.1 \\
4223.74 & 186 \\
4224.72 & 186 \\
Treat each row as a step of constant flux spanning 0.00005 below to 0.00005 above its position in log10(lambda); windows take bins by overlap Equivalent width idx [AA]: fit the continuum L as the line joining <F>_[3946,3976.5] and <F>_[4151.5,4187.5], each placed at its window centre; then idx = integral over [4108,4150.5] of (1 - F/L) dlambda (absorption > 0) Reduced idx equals -4.2 AA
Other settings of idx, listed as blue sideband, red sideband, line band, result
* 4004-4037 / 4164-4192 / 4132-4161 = 4.4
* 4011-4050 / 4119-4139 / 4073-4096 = 4.2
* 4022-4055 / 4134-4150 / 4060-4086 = 6.5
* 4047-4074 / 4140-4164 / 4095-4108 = 2.2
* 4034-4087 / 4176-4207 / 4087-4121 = 8.9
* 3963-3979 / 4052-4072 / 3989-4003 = 1.3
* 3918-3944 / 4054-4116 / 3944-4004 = 3.4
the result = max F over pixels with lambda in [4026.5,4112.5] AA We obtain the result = 605.2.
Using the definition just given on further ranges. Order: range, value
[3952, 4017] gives 332.9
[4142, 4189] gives 200.8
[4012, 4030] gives 564.5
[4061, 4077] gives 345.9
